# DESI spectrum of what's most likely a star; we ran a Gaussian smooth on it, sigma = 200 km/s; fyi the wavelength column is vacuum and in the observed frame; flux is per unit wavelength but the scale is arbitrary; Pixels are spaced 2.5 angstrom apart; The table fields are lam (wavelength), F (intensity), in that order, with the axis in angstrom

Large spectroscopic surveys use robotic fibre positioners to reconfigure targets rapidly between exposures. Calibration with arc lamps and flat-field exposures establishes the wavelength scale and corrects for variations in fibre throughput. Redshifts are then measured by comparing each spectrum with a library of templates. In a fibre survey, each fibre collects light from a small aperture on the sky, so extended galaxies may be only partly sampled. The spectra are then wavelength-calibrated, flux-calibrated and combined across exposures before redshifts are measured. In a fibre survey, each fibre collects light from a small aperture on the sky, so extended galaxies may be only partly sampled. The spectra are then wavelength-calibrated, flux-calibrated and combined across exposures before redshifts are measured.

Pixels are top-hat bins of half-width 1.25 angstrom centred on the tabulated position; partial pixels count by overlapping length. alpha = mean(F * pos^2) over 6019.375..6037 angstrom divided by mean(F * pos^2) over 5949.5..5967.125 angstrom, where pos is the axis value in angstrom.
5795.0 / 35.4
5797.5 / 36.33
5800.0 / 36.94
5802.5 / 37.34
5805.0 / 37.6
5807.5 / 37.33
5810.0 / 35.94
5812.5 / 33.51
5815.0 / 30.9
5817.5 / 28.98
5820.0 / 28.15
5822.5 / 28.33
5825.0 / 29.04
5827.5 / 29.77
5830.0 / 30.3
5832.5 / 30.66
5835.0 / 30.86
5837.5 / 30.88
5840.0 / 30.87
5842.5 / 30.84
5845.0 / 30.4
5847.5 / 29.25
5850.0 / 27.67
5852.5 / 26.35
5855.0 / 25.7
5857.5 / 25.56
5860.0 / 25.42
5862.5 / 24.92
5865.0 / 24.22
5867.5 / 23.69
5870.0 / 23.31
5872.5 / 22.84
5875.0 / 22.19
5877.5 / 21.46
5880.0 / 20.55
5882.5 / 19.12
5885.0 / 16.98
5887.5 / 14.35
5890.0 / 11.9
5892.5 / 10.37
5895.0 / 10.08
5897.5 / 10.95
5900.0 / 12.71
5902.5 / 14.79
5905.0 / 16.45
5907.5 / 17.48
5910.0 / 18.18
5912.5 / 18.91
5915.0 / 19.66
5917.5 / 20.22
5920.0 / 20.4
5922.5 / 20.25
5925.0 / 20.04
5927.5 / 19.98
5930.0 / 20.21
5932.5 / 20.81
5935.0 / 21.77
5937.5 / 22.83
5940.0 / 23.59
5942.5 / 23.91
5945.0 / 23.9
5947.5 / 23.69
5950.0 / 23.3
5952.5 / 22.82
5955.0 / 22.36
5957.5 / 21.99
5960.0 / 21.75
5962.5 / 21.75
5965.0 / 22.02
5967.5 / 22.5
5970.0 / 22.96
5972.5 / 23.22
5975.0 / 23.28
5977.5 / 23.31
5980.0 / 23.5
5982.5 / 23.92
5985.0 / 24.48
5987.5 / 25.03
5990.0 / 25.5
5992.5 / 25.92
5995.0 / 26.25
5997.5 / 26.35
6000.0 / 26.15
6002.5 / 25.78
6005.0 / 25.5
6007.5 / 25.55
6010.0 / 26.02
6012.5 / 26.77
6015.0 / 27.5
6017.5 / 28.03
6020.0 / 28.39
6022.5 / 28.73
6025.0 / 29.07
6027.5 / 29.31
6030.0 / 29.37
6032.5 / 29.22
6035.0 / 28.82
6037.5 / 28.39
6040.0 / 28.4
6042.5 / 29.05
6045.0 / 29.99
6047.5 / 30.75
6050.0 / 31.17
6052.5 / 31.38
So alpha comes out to 1.3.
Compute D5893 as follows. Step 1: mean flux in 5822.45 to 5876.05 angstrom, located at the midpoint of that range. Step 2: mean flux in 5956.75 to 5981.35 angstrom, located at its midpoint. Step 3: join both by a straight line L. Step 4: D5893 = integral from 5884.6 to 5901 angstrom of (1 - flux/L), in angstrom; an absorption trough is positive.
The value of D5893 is 8.6 angstrom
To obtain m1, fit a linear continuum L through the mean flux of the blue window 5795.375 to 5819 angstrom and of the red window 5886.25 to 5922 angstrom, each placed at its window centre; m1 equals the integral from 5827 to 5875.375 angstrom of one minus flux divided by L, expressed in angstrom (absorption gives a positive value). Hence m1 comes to -2.2 angstrom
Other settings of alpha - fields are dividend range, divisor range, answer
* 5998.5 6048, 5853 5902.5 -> 1.53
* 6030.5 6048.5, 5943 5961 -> 1.31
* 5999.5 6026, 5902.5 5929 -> 1.47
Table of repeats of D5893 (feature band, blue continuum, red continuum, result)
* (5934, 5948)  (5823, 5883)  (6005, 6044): 2.1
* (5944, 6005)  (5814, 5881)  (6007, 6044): 8.9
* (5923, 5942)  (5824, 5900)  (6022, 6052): 3.3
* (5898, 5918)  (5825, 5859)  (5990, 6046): 8.1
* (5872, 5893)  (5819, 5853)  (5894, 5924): 3.7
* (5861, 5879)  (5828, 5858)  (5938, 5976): 2.9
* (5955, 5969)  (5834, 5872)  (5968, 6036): 2.3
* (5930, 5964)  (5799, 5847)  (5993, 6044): 7.7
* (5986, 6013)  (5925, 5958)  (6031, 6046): 0.4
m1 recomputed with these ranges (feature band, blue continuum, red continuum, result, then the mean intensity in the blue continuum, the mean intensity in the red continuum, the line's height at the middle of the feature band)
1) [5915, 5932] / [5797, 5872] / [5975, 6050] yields 5.0 angstrom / 29.9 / 27.1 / 28.5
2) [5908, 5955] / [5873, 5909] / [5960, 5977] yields -4.7 angstrom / 15.8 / 22.6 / 19.4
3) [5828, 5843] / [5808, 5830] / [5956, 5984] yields -0.4 angstrom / 30.8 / 22.8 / 29.9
